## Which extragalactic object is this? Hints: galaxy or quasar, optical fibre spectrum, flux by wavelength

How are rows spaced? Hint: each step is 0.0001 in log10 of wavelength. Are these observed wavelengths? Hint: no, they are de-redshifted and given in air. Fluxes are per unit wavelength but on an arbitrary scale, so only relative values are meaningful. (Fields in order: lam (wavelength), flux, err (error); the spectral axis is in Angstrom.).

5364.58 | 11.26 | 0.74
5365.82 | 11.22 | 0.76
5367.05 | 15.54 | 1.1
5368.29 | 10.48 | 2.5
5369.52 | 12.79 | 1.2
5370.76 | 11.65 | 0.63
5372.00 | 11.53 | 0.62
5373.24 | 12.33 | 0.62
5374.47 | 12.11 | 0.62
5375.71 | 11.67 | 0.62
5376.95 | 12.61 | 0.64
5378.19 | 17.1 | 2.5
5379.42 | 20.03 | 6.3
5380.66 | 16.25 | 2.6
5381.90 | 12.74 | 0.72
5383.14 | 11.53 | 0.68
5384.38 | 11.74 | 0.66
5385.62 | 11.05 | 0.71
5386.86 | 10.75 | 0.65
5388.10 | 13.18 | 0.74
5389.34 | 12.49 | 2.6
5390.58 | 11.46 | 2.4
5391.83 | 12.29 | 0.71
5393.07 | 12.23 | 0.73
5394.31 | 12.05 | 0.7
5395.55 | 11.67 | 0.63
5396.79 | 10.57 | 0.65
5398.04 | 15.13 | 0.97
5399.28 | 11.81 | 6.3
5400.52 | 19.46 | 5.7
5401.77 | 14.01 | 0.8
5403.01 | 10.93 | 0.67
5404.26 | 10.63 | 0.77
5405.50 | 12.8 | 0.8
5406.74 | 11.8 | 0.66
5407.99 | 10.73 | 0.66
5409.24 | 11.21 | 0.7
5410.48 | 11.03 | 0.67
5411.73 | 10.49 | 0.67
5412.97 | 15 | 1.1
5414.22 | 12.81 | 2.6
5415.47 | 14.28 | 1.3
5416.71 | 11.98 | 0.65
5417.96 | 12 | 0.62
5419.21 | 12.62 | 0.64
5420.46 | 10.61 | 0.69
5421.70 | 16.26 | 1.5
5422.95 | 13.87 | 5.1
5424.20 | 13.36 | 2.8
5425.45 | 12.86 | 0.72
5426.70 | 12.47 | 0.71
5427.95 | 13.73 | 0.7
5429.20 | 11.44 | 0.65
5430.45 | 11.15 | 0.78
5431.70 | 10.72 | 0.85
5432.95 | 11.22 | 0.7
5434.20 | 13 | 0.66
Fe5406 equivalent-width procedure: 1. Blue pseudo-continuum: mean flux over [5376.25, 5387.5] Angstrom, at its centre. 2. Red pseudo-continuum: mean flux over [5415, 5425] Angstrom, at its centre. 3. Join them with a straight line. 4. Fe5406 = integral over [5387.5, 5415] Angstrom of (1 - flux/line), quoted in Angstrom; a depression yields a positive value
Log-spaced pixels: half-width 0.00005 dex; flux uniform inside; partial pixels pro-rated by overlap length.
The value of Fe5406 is 2.0 Angstrom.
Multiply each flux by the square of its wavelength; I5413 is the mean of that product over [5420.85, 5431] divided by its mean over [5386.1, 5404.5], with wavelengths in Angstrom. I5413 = 1.05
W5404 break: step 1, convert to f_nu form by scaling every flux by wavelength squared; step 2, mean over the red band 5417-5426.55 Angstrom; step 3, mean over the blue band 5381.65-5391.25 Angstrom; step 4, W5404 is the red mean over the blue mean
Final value 1.11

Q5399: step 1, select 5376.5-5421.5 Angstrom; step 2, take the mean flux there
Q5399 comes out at 12.8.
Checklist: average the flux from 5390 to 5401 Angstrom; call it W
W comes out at 12.9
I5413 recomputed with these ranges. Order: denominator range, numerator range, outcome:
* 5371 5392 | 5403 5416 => 0.93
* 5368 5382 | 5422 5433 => 0.94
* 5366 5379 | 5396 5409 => 1.00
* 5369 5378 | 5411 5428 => 1.07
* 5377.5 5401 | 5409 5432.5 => 0.95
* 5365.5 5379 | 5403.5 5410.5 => 0.90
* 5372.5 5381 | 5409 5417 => 0.87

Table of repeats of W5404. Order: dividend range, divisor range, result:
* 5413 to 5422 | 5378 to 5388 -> 0.96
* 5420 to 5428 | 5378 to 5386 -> 0.95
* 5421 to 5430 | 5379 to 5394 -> 1.05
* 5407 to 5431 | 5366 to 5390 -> 0.98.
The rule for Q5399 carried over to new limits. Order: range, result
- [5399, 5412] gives 12.3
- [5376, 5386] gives 14.1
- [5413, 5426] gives 13.2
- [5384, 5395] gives 11.9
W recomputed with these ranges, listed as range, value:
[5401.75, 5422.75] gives 12.3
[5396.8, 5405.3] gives 13.4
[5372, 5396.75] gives 12.8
